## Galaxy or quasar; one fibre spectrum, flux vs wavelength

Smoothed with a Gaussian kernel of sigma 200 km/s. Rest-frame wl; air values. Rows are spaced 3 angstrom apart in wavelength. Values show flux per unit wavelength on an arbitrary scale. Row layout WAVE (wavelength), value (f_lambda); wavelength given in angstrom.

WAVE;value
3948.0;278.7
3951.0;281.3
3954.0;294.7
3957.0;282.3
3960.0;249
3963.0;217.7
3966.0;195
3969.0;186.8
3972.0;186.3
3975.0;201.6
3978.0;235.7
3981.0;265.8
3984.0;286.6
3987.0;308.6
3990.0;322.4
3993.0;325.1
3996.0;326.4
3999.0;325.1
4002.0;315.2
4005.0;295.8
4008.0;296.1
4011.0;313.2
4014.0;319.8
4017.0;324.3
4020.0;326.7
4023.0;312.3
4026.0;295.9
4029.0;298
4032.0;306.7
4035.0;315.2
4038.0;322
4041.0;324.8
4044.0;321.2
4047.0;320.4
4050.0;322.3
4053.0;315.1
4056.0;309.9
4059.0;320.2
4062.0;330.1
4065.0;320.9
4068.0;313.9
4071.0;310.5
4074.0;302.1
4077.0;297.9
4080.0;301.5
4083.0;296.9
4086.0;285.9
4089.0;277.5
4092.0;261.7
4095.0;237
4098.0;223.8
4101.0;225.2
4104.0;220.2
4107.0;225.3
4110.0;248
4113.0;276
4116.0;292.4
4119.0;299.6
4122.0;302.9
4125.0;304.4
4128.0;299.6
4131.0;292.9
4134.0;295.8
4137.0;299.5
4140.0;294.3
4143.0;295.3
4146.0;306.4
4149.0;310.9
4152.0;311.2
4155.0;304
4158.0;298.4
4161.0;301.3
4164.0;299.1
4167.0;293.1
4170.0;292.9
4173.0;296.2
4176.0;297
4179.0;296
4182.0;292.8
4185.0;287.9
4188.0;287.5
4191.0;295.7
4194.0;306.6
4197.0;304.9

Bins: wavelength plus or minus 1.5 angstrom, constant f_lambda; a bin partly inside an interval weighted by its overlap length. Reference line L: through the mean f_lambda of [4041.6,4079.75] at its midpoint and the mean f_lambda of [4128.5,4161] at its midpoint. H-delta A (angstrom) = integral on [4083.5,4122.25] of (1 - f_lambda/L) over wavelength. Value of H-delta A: 6.1 angstrom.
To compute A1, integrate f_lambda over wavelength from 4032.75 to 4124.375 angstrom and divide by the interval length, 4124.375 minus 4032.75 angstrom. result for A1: 291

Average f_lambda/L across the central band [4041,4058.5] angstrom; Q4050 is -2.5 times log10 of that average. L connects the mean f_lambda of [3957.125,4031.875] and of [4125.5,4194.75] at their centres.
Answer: -0.11 mag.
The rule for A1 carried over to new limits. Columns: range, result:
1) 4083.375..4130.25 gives 266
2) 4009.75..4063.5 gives 317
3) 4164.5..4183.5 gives 295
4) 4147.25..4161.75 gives 305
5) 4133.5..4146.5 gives 298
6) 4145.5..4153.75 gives 310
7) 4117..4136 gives 299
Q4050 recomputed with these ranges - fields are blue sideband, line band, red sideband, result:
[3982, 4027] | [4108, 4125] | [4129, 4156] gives 0.07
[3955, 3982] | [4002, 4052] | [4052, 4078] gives -0.13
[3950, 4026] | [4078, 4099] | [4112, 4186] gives 0.08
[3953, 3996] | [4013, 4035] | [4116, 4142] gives -0.16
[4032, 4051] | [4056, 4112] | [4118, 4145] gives 0.12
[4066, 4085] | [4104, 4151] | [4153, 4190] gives 0.04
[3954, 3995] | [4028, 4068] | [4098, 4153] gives -0.19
